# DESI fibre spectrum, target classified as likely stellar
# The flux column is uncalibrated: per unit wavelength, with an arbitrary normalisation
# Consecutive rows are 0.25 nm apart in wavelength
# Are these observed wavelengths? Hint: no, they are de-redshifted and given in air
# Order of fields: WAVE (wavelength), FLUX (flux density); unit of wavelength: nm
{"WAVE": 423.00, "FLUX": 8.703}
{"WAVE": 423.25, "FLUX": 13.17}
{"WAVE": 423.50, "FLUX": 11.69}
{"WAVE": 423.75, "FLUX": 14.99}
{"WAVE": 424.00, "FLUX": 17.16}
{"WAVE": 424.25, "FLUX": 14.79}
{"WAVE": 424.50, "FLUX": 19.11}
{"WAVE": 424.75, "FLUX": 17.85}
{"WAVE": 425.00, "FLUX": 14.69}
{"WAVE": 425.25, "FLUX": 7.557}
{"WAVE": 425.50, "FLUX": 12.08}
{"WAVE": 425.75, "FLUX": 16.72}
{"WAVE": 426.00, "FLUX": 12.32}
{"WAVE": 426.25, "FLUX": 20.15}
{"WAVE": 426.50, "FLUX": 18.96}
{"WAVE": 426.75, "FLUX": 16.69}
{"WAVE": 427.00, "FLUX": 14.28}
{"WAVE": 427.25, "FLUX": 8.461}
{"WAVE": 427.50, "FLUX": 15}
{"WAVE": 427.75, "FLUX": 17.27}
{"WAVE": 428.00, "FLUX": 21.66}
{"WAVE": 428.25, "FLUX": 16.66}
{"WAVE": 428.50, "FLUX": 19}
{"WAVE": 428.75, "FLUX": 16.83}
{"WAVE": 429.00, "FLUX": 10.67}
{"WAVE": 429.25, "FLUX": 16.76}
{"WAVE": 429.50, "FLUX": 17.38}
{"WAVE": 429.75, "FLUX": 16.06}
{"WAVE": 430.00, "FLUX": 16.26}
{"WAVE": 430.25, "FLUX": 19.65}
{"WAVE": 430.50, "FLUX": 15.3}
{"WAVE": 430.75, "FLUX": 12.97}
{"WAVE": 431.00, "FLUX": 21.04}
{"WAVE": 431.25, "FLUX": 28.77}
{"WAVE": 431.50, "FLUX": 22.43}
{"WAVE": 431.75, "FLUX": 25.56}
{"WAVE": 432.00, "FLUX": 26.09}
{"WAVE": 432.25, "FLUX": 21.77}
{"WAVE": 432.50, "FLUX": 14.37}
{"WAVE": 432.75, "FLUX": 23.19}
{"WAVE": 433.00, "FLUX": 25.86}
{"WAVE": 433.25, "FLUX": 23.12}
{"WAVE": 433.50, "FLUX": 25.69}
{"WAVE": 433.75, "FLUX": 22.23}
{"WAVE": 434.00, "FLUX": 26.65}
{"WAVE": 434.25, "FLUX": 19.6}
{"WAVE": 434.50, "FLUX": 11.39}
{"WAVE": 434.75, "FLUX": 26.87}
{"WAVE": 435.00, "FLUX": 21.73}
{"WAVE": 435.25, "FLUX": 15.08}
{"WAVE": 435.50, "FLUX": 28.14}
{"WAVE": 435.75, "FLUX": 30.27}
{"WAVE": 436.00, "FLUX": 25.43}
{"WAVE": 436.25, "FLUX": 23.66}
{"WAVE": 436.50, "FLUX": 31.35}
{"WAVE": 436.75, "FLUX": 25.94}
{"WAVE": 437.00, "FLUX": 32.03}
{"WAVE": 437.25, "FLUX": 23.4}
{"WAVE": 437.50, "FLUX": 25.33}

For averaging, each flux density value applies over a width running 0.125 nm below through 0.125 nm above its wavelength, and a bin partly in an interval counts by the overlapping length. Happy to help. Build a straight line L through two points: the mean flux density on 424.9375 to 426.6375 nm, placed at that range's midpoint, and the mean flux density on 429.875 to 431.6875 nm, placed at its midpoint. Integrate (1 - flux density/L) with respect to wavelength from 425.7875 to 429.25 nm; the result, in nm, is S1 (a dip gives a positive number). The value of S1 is 0.06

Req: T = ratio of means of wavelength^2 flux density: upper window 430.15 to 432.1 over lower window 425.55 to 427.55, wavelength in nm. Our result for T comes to 1.4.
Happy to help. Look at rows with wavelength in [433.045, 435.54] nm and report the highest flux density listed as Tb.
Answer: 28.14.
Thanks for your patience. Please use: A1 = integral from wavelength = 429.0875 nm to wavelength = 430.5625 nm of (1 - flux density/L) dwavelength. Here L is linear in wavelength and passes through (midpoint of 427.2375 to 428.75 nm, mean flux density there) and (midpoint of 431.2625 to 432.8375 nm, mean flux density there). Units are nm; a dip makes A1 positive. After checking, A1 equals 0.21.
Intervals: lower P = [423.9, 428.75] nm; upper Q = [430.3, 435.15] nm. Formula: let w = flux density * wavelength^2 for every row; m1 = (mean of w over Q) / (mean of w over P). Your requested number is 1.42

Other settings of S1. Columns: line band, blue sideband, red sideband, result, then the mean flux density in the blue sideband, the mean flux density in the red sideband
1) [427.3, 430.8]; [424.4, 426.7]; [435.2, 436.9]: 0.474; 15.5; 26.3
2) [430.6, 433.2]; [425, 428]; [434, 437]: -0.229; 14.8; 24.1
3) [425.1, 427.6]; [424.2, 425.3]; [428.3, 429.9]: 0.223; 15.3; 16.1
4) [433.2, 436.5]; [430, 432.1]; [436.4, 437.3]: 0.327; 21.1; 28.5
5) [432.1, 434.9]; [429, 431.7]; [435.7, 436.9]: 0.139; 18.5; 27.2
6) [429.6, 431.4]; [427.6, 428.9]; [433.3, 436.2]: 0.111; 18.1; 23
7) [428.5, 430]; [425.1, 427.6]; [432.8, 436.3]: 0.131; 14.2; 23.3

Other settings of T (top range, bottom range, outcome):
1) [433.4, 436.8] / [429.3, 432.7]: 1.22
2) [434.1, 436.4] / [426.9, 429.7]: 1.47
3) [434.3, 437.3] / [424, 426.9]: 1.65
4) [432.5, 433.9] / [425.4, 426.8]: 1.48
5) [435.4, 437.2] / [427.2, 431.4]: 1.67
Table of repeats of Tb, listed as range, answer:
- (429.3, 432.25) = 28.77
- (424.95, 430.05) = 21.66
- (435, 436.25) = 30.27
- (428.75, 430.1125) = 17.38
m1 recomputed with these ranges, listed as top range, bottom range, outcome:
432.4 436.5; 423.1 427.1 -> 1.59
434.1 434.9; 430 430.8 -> 1.23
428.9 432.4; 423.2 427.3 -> 1.33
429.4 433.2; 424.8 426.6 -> 1.43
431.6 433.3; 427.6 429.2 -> 1.37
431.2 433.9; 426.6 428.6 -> 1.49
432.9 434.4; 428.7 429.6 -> 1.58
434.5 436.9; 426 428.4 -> 1.57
